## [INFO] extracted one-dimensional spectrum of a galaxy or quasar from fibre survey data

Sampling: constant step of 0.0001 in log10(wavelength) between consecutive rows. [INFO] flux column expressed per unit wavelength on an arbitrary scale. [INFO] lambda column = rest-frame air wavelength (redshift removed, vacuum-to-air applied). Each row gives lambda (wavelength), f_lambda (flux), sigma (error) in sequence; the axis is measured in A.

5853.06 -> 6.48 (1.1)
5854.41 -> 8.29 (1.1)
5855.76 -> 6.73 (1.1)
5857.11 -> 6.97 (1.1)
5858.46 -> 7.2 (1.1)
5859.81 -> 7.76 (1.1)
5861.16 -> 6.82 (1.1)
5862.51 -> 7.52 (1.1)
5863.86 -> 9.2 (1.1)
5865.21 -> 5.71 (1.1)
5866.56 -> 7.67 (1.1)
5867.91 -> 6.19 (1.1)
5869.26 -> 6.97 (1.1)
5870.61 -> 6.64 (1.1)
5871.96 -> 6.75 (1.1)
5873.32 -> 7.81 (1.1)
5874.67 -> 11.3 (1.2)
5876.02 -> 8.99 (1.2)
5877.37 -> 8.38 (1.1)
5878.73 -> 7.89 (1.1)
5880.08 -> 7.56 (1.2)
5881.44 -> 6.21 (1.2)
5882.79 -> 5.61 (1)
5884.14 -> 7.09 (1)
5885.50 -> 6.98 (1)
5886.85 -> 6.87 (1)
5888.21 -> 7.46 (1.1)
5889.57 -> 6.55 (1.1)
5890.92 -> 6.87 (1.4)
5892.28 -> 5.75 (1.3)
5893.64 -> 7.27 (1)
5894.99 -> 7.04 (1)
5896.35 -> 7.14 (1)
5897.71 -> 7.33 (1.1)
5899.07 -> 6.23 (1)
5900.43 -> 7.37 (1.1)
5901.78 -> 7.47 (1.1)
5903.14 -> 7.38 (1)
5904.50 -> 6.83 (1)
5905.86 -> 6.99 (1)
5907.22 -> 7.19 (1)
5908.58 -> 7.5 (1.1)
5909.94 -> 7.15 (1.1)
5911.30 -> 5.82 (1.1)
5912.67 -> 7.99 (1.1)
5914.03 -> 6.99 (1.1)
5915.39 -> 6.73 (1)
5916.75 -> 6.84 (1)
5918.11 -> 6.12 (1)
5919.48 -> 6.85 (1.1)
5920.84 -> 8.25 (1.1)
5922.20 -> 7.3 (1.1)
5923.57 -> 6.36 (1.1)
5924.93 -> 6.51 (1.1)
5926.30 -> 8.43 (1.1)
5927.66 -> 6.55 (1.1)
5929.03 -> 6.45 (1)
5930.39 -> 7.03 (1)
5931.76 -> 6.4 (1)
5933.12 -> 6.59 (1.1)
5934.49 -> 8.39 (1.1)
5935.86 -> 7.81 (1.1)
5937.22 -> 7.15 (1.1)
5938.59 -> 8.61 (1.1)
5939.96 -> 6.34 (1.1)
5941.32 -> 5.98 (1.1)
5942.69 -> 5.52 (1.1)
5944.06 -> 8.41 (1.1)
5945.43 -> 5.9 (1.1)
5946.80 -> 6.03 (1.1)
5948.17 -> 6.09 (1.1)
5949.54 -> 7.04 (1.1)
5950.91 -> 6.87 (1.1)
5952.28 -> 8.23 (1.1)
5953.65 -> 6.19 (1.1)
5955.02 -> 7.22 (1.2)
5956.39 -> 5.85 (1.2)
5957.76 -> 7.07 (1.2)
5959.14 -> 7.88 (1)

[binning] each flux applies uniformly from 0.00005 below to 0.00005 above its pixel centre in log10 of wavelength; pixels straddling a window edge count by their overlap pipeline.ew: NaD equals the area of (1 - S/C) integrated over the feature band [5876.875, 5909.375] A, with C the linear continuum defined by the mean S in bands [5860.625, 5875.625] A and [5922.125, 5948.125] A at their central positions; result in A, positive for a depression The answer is 1.2 A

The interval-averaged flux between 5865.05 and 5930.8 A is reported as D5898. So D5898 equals 7.12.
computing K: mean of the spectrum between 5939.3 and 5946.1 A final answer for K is 6.43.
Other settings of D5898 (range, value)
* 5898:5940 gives 7.1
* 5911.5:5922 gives 7.06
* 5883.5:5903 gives 6.97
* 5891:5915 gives 7.02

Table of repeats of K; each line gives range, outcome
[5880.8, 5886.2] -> 6.49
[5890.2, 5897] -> 6.82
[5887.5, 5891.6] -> 6.95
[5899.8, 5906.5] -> 7.22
